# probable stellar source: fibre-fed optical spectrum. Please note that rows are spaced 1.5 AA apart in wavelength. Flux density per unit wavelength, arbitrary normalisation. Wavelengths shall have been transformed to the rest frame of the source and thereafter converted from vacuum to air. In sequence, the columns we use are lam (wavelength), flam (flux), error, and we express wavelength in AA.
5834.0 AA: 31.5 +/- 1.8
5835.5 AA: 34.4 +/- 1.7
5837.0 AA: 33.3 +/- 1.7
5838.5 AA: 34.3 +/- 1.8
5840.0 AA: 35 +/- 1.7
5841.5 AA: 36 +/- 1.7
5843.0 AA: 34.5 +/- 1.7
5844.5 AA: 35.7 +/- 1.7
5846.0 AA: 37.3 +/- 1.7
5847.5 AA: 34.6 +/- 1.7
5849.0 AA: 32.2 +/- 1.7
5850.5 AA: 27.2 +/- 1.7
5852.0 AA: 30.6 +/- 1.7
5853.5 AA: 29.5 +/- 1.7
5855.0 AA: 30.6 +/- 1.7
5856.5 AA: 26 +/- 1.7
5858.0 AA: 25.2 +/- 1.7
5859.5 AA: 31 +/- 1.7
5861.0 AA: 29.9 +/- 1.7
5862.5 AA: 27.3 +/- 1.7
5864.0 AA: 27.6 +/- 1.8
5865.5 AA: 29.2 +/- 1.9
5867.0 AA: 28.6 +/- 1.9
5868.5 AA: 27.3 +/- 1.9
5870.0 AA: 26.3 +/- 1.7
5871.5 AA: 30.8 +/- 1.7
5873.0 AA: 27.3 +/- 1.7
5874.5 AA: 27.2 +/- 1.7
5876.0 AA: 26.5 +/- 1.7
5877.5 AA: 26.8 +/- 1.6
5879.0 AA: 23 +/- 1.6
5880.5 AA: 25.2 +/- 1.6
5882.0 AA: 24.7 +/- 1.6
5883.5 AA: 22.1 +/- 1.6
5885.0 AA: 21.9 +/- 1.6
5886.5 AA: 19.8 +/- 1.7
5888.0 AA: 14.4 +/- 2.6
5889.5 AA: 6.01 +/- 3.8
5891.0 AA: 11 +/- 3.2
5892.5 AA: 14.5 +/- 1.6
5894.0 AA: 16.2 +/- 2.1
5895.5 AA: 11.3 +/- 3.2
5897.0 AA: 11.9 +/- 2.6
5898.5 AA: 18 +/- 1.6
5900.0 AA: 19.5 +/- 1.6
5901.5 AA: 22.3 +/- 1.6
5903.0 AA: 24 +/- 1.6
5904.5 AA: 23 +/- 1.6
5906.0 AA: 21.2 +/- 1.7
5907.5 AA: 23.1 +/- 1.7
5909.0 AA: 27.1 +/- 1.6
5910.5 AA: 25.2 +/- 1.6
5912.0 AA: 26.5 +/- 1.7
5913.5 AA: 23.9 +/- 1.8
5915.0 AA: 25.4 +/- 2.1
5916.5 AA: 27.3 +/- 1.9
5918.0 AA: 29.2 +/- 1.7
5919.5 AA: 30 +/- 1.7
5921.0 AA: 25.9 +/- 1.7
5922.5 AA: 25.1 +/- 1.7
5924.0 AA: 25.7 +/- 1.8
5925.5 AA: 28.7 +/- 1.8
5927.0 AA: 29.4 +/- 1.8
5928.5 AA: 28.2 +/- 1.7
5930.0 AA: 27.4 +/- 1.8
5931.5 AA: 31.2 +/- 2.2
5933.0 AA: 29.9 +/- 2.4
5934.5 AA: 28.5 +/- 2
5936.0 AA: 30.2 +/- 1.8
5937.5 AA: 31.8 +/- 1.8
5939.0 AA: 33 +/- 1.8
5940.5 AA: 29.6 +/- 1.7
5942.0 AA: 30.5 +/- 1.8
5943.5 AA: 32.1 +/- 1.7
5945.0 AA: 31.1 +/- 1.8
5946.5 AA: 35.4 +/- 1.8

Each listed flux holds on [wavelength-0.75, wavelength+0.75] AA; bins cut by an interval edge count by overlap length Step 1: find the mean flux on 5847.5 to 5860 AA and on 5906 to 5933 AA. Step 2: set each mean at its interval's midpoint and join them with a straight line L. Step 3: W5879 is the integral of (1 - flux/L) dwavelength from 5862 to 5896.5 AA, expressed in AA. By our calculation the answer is 7.5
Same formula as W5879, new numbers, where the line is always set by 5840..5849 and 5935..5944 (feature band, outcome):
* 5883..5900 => 9.2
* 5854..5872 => 3.2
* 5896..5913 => 5.6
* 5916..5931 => 1.9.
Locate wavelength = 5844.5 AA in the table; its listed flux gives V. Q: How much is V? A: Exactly 35.7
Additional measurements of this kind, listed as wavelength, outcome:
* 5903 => 24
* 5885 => 21.9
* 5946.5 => 35.4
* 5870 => 26.3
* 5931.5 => 31.2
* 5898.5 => 18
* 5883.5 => 22.1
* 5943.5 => 32.1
